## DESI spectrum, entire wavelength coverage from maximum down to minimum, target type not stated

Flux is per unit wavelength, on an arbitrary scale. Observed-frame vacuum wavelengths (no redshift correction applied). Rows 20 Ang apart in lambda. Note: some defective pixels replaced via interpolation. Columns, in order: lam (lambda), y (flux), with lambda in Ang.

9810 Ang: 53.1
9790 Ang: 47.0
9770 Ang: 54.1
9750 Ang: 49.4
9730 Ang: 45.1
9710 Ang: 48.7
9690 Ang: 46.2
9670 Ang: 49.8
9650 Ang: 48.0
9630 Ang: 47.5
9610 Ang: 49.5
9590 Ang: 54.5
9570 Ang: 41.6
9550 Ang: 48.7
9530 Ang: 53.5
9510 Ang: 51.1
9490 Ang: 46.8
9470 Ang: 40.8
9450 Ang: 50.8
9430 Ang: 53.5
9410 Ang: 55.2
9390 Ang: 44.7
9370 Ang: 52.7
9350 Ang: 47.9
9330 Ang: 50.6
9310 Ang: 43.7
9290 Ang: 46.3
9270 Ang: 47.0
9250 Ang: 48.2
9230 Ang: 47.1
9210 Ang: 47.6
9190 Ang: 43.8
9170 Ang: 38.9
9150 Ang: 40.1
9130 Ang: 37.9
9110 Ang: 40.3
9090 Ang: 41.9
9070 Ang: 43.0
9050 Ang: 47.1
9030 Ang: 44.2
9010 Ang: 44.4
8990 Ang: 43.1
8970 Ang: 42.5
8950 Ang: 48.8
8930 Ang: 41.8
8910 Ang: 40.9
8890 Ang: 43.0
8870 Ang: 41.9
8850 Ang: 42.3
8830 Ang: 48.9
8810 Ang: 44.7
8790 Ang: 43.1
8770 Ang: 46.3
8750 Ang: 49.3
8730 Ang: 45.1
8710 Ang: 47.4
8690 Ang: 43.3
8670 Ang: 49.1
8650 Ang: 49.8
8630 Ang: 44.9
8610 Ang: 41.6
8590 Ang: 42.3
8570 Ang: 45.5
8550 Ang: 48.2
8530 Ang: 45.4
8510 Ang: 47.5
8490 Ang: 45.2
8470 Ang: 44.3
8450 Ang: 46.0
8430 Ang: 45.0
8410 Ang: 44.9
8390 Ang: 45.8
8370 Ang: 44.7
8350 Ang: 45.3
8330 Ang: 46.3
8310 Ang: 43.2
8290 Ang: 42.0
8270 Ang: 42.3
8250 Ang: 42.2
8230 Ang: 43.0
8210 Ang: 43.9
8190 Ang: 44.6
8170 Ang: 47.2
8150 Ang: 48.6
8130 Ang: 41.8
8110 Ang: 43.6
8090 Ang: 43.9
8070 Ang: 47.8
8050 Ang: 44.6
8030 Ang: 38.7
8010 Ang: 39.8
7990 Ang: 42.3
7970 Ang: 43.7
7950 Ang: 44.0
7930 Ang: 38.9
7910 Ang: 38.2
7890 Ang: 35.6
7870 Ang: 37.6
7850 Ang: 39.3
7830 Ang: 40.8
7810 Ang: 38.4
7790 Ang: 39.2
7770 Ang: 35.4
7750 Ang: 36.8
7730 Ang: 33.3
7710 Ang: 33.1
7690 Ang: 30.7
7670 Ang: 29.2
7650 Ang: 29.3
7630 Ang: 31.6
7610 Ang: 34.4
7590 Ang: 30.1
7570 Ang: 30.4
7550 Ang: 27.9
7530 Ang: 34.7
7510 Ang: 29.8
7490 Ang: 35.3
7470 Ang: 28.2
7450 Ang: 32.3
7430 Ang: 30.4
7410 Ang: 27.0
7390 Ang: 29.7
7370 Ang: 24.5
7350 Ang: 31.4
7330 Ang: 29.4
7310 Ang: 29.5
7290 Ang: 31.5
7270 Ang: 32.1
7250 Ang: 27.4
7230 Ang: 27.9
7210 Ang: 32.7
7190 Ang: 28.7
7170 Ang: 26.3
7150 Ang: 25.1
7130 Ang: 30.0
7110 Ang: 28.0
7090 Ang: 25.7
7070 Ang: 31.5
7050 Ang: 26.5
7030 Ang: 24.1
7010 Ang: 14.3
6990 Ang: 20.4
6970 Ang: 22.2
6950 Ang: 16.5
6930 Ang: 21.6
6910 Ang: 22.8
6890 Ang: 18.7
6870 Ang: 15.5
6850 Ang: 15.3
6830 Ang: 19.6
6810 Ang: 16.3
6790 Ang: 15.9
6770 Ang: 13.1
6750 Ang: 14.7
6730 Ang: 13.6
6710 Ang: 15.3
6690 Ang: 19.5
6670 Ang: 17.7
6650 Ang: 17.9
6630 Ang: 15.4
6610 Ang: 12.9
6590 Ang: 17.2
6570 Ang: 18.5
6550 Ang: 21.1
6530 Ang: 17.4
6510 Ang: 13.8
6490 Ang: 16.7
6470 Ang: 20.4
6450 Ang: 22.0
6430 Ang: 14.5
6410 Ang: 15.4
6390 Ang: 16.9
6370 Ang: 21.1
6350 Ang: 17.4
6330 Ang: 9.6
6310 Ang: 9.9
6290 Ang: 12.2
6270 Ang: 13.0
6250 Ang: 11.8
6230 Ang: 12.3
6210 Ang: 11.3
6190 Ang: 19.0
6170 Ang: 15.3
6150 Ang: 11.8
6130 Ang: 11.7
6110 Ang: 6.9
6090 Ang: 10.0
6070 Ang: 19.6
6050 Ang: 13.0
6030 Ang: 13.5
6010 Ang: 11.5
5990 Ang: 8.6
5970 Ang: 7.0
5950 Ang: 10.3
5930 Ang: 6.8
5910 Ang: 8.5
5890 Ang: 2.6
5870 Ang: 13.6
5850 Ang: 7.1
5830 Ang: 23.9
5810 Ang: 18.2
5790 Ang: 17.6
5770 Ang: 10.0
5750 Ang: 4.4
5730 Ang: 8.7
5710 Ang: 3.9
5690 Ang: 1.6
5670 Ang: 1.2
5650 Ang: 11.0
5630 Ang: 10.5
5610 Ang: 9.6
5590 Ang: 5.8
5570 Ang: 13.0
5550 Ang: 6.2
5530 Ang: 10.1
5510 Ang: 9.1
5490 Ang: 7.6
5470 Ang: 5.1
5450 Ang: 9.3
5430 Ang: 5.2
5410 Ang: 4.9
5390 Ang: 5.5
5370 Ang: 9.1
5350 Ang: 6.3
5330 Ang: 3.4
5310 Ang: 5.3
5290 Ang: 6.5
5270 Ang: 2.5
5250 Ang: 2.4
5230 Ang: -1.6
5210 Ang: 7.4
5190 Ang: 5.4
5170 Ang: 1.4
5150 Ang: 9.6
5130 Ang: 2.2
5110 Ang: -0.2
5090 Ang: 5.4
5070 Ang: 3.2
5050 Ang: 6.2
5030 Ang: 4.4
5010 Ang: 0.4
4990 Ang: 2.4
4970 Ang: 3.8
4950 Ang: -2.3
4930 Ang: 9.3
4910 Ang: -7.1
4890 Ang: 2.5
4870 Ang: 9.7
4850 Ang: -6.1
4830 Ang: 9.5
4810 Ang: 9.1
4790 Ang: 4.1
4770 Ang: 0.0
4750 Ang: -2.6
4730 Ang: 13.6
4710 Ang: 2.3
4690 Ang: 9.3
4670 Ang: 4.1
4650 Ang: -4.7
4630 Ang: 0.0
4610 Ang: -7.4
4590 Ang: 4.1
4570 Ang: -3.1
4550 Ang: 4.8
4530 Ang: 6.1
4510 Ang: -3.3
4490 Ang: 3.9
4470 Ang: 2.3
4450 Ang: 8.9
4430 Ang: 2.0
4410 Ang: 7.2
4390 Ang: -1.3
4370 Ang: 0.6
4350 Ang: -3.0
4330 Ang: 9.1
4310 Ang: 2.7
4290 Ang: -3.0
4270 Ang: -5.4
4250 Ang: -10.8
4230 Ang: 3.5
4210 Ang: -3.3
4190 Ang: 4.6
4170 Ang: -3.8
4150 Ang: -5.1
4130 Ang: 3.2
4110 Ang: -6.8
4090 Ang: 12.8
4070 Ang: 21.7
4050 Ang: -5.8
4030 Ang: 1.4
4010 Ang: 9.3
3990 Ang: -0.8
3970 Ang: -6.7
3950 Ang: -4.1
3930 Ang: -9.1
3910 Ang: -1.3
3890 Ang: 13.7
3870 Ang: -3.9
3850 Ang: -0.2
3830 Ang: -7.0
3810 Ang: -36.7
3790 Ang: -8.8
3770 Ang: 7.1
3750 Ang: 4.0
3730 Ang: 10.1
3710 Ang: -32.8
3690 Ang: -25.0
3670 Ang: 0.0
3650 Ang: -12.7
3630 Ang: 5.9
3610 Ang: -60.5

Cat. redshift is 0.77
